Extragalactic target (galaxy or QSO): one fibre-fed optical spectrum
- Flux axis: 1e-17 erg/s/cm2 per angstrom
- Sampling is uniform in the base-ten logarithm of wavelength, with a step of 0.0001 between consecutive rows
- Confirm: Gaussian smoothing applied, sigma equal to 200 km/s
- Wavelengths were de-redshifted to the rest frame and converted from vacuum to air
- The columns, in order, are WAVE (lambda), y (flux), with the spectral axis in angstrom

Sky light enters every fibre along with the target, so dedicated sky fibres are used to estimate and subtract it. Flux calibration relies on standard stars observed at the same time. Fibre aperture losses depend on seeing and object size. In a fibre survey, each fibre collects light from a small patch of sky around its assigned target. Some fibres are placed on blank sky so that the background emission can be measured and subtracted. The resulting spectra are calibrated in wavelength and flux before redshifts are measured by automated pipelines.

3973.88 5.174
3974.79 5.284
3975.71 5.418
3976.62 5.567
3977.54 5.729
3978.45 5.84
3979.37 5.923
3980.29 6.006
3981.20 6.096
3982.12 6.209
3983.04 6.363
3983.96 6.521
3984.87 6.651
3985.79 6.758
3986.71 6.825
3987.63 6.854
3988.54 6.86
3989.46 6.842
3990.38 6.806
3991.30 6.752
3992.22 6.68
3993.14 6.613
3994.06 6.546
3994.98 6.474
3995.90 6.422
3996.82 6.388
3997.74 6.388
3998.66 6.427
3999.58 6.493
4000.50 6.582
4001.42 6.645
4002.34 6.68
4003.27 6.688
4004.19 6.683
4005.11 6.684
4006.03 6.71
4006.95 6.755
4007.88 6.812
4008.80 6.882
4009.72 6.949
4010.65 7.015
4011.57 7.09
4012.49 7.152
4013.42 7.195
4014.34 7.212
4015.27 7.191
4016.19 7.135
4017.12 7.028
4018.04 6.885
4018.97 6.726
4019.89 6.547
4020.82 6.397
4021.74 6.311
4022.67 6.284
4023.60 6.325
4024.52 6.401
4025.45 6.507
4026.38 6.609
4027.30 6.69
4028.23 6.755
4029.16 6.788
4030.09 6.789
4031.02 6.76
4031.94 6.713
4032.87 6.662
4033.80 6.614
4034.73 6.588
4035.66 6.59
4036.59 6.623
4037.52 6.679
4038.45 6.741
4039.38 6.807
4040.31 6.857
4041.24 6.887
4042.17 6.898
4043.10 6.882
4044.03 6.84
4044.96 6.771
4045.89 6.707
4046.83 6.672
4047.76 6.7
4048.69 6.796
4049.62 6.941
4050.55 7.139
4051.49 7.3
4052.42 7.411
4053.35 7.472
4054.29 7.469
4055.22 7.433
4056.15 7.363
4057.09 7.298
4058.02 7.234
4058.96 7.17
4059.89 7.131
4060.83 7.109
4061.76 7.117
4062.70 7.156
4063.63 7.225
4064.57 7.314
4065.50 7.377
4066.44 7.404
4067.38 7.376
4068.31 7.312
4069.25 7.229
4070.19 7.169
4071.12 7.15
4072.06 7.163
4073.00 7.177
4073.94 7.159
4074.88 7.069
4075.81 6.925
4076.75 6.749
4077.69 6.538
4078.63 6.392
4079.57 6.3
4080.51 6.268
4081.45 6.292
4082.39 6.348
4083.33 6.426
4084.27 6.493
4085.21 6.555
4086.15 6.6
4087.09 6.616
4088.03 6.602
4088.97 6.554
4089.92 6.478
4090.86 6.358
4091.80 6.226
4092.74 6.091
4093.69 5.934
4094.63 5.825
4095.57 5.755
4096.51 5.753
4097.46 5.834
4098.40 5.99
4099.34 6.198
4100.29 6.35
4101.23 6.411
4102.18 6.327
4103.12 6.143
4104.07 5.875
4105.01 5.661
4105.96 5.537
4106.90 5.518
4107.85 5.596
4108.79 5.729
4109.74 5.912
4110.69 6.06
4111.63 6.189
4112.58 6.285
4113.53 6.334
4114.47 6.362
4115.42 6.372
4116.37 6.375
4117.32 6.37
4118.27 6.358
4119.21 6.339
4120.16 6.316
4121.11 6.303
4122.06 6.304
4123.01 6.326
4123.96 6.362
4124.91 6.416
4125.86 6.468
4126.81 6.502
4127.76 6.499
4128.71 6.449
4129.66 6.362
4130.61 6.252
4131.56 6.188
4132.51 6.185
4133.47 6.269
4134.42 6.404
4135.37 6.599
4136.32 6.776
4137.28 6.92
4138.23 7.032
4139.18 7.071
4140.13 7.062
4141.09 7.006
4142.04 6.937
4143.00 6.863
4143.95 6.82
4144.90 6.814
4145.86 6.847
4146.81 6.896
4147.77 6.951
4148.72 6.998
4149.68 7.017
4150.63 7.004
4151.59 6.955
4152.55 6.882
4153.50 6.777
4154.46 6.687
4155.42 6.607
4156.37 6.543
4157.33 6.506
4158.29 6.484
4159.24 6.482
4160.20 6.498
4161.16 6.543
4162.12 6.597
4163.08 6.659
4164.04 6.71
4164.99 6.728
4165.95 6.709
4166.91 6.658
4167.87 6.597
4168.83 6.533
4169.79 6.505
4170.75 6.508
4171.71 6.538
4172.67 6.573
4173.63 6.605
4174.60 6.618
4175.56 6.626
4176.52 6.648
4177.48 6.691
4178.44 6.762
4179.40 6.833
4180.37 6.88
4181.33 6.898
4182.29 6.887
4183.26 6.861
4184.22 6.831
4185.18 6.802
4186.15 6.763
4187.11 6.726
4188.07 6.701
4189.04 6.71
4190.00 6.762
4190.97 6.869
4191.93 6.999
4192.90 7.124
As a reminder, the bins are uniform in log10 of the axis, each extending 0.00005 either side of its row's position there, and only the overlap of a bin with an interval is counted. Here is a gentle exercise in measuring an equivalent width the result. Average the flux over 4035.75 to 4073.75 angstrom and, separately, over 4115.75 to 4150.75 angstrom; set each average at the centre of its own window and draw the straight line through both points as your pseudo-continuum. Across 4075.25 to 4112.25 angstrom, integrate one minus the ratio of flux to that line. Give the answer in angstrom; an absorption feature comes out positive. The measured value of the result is 3.6 angstrom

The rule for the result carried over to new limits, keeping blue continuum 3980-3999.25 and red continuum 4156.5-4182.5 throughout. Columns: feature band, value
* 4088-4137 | 3.00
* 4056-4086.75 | -1.68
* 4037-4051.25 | -0.54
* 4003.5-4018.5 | -0.90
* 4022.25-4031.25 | -0.03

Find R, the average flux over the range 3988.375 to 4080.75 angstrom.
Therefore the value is 6.86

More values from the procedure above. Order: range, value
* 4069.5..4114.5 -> 6.32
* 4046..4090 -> 6.96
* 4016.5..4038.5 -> 6.63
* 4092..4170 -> 6.43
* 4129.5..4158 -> 6.74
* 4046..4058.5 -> 7.15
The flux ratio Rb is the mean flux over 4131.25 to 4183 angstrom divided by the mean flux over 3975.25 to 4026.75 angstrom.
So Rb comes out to 1.02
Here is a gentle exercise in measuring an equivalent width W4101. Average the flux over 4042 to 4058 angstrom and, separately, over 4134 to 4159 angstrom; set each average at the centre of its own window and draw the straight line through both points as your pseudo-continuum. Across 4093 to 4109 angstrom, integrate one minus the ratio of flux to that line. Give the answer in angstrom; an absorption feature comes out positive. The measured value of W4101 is 2.4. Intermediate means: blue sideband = 7.07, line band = 5.91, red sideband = 6.82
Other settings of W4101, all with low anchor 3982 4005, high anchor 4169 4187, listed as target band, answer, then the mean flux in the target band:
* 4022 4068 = -2.0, 6.93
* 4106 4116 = 1.0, 6.02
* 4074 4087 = 0.2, 6.56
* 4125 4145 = 0.2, 6.64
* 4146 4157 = -0.2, 6.84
